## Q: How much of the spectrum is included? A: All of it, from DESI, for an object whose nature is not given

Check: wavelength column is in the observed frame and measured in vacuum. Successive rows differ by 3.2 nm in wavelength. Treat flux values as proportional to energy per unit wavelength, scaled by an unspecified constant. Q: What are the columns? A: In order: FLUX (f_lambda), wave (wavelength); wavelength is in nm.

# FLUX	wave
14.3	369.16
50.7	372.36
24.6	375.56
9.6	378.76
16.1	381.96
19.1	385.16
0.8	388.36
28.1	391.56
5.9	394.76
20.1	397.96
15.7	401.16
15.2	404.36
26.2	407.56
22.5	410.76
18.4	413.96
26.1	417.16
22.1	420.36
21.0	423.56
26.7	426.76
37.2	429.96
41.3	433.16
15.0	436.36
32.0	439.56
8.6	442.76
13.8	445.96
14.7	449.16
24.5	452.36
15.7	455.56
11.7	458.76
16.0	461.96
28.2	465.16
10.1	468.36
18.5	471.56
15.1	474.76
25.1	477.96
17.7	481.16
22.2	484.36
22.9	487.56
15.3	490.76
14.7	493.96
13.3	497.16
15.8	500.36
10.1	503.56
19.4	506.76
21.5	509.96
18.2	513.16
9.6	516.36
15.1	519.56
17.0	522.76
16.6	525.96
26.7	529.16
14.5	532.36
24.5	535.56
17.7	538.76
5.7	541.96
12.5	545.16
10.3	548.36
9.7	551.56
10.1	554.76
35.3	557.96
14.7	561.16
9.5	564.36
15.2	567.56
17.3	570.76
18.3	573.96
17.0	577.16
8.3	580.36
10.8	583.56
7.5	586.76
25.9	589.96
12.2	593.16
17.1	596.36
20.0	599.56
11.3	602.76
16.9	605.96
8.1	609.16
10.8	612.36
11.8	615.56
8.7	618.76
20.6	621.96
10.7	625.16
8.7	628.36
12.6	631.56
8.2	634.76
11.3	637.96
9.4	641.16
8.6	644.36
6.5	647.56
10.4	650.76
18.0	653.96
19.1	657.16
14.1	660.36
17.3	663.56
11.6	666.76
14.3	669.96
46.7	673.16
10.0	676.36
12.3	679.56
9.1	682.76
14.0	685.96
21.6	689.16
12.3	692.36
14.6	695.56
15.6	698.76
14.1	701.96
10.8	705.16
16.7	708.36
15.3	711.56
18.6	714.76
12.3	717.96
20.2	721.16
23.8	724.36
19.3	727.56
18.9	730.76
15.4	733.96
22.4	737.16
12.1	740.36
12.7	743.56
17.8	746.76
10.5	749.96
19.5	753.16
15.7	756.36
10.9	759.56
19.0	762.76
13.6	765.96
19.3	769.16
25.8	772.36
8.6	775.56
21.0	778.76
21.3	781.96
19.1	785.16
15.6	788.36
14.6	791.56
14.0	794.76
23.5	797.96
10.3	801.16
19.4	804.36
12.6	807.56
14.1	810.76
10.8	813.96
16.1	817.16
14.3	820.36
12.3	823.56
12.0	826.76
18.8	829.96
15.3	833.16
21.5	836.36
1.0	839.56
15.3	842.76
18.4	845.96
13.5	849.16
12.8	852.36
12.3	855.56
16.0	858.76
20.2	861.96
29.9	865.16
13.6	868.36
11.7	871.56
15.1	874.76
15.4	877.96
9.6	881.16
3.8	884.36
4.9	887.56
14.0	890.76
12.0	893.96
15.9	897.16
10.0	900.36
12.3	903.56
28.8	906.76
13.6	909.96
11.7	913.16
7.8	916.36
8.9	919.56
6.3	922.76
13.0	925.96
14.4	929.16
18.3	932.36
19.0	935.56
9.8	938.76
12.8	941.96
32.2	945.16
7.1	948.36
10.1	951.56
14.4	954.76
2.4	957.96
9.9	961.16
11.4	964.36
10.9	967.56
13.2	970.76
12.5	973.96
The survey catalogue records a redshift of 0.808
